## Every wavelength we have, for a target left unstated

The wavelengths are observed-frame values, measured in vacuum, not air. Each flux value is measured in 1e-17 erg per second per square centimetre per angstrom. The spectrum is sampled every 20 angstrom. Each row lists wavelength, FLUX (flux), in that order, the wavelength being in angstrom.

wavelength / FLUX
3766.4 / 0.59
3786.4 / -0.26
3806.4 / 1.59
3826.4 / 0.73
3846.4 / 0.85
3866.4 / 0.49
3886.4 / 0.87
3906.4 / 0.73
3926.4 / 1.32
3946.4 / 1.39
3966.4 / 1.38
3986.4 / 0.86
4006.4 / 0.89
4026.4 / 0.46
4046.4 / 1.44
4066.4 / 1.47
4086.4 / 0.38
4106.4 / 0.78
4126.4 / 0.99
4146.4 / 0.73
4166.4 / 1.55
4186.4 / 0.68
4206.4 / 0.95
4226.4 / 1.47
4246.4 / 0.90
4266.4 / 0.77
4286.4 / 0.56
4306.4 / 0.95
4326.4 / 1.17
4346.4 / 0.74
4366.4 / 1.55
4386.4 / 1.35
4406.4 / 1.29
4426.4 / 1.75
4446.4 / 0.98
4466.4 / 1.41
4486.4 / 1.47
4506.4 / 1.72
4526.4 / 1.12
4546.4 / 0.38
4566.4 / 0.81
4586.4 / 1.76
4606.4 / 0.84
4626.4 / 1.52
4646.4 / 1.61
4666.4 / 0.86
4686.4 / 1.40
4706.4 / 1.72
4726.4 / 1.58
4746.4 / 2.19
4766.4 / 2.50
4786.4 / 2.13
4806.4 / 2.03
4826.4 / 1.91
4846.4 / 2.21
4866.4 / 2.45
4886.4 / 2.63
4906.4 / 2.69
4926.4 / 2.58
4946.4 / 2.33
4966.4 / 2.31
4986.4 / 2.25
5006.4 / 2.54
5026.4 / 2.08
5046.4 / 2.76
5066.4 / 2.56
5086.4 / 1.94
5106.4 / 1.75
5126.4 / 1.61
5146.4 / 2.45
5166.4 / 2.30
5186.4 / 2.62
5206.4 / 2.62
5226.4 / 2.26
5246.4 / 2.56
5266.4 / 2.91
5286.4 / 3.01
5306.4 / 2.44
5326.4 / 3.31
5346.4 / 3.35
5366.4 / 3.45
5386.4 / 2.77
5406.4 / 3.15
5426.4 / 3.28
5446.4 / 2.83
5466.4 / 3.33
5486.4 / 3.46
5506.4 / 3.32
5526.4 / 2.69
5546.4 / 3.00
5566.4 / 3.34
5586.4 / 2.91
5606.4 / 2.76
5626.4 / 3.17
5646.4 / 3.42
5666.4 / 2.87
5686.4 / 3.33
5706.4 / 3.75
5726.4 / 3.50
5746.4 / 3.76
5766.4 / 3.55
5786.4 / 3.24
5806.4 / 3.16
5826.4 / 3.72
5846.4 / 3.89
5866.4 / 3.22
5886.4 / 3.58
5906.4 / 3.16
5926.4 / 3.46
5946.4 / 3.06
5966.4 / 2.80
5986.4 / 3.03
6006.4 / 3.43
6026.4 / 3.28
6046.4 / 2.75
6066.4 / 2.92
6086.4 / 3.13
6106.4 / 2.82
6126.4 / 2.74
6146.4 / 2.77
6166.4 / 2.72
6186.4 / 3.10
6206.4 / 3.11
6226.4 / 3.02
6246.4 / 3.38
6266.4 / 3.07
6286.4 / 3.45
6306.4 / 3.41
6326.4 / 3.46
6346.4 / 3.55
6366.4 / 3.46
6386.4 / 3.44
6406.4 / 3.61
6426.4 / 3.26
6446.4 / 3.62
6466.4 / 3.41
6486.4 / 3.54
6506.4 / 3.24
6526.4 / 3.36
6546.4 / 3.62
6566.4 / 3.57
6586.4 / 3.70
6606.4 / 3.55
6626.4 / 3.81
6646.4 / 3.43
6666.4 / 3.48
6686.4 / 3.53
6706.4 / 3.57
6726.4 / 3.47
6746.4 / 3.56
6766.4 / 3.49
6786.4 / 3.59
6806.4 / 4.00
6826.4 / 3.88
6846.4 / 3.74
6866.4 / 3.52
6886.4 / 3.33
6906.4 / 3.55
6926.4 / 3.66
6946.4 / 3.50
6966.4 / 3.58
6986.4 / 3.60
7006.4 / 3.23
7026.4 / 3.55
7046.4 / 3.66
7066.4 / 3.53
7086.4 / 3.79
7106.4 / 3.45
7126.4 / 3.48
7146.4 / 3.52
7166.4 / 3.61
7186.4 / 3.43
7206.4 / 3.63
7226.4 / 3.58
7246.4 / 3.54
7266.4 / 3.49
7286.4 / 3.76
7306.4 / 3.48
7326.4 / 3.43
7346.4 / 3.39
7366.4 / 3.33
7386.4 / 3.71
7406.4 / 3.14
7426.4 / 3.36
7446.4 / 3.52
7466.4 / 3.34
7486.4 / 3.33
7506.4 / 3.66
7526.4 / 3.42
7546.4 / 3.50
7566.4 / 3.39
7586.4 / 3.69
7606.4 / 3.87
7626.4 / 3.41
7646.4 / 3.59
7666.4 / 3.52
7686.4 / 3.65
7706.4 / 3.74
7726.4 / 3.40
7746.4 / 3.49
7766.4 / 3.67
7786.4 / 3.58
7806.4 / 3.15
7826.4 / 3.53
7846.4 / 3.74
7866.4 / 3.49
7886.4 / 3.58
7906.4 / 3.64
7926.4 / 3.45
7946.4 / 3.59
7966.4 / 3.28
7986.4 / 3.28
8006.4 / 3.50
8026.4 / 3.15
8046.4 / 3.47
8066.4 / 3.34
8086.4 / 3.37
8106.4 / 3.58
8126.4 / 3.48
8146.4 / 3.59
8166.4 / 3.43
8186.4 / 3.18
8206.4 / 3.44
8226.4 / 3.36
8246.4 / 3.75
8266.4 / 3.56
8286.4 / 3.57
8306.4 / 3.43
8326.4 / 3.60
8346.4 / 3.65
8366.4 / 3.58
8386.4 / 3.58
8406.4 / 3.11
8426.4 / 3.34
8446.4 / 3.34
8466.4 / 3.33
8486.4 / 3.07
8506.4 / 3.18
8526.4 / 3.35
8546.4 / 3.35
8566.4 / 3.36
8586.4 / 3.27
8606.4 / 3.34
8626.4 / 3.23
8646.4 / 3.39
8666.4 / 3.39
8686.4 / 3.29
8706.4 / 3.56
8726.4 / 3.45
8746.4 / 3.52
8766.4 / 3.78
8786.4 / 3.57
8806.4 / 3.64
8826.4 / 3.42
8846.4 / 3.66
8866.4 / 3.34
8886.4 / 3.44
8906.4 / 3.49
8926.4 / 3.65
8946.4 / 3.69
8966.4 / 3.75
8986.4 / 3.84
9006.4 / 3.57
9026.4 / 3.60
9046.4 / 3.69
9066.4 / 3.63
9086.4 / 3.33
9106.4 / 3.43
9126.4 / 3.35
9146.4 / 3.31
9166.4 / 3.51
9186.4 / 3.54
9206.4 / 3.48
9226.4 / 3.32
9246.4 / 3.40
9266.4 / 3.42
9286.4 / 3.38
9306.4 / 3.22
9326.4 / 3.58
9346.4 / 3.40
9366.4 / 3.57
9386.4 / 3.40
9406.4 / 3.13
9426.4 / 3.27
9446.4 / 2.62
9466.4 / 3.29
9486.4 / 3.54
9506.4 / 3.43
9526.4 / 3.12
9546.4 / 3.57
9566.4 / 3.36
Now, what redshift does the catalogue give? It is 0.189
